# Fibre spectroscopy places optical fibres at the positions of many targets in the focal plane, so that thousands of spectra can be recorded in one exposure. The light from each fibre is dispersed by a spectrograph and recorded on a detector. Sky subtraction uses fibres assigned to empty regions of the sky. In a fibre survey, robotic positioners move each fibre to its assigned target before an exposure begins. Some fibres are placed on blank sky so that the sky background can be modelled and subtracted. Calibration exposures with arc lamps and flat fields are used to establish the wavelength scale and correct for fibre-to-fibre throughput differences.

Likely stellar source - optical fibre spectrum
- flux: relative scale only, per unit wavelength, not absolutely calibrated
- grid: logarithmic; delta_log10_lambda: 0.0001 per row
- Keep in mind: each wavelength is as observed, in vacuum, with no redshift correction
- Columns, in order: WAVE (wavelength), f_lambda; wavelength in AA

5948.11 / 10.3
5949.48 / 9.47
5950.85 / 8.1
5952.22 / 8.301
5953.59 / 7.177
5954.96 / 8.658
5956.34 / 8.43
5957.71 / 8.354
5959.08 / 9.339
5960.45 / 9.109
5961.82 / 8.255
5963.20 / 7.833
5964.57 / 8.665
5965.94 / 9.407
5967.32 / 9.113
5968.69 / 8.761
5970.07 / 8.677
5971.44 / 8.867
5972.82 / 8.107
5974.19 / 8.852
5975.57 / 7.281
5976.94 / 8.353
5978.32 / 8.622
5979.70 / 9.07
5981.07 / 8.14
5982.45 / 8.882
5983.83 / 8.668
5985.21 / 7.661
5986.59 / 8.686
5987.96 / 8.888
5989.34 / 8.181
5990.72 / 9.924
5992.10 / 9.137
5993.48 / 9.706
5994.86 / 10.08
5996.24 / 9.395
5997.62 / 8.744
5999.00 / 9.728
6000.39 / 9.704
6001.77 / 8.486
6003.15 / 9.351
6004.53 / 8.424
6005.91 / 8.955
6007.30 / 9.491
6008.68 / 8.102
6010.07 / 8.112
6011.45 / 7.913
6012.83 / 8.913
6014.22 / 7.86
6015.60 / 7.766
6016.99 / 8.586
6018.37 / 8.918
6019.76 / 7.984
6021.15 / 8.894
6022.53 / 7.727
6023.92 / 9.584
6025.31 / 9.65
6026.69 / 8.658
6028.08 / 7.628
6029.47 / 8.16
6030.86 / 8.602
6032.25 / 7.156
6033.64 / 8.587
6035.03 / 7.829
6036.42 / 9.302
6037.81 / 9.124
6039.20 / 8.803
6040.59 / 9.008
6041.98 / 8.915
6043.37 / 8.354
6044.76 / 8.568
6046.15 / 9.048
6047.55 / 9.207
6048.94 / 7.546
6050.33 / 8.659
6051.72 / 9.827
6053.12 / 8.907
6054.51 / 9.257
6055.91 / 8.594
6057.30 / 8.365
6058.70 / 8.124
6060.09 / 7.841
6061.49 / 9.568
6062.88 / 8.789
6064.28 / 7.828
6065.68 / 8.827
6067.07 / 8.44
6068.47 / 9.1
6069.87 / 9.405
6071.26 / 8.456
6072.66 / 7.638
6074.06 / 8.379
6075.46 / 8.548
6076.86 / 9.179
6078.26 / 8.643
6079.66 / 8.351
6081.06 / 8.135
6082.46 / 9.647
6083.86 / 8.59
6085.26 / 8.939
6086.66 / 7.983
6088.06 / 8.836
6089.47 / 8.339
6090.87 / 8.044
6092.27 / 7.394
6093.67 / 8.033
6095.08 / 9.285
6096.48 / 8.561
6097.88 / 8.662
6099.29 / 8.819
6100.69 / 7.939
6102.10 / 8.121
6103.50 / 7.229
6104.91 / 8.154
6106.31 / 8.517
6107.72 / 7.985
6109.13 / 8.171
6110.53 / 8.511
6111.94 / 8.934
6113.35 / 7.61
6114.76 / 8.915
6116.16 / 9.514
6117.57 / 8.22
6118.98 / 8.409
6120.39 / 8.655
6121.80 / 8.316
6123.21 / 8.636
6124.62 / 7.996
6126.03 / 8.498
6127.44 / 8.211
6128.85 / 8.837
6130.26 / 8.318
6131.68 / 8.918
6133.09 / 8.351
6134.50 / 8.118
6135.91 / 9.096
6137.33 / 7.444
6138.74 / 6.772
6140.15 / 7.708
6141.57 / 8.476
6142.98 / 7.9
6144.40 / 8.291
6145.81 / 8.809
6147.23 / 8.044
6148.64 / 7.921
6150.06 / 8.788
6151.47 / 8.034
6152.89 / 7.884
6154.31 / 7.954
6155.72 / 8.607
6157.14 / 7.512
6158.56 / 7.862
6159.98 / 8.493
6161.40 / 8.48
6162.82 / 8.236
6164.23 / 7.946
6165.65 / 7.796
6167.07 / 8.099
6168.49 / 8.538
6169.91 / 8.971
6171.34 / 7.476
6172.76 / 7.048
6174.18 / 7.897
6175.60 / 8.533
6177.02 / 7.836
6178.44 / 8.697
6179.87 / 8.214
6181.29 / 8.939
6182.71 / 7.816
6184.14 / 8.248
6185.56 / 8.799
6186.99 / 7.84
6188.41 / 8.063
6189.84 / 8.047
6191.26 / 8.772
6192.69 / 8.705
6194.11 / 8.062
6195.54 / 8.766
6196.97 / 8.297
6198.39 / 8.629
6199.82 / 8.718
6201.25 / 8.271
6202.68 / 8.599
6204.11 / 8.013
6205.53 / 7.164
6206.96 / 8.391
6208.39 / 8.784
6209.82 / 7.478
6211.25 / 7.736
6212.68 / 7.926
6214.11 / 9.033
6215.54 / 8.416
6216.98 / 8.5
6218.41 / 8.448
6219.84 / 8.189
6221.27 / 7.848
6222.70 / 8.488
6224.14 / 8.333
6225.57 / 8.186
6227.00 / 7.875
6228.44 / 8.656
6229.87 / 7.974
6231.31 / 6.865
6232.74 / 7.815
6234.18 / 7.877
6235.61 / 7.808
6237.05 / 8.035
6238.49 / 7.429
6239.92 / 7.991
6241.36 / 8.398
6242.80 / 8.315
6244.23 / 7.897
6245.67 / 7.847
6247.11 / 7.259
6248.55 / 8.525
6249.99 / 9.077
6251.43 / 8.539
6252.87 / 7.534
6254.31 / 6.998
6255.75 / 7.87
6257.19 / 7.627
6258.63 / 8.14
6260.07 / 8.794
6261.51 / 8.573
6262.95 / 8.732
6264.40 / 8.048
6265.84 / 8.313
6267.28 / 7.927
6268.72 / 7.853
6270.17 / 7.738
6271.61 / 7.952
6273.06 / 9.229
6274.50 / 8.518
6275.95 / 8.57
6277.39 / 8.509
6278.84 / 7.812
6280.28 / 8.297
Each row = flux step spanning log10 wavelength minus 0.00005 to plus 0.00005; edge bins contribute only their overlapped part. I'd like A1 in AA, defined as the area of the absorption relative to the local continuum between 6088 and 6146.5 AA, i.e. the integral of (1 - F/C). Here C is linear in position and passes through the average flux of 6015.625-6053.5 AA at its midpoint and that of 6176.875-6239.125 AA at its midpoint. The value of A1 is 0.7 AA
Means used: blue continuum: 8.62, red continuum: 8.2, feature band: 8.32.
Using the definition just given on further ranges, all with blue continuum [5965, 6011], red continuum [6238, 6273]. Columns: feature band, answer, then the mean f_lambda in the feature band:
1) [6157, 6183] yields 0.6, 8.14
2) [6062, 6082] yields 0.0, 8.57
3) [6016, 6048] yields 0.4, 8.61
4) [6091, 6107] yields 0.5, 8.24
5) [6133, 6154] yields 0.7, 8.1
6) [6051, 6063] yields -0.2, 8.81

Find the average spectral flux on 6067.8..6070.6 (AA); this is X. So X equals 9.26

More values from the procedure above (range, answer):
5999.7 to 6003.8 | 9.19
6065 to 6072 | 8.85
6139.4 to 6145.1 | 8.08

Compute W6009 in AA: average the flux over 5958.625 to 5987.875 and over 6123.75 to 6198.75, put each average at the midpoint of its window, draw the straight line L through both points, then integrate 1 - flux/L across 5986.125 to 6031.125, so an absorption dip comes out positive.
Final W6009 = -1.4 AA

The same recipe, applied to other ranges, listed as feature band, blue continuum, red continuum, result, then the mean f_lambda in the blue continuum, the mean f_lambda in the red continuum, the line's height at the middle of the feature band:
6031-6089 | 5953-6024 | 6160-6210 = -0.8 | 8.68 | 8.25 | 8.52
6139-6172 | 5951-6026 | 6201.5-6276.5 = 0.6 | 8.69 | 8.12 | 8.31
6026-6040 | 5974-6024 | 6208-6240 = 0.4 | 8.71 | 8.07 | 8.61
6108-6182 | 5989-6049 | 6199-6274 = 1.1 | 8.74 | 8.12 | 8.38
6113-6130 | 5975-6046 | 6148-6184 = -0.4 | 8.68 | 8.14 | 8.3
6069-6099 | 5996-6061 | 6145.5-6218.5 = -0.1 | 8.64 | 8.23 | 8.49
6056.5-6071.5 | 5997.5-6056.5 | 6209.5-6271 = -0.1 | 8.66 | 8.07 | 8.56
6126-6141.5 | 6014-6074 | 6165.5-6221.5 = 0.3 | 8.59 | 8.25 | 8.38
